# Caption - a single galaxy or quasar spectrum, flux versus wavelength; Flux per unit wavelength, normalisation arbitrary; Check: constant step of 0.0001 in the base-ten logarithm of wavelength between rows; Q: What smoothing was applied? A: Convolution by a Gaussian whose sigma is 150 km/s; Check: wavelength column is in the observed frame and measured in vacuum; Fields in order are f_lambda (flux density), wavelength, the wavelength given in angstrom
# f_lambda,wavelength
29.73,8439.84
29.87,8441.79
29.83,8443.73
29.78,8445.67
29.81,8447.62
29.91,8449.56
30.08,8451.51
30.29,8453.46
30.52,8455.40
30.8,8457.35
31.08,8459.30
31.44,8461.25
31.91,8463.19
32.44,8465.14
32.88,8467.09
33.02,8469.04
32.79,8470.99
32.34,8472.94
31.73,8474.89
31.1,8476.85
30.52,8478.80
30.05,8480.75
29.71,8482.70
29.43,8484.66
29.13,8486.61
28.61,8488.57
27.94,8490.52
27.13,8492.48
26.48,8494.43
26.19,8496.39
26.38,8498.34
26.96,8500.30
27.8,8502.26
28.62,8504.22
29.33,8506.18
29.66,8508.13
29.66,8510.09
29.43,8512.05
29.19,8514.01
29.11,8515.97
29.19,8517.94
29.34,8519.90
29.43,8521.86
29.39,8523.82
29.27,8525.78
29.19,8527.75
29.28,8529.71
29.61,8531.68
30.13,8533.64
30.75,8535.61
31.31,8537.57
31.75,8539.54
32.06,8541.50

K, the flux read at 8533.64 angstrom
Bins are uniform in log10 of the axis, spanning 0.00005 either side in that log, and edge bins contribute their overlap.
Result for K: 30.13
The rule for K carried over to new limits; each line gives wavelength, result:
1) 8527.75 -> 29.19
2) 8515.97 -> 29.11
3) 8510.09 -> 29.66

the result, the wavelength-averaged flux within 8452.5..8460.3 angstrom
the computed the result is 30.7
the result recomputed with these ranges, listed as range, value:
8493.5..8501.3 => 26.5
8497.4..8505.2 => 27.4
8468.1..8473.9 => 32.7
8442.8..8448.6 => 29.8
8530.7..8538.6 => 30.5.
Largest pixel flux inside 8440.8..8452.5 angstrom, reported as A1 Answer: 30.08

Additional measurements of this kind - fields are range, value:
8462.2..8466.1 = 32.44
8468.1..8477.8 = 33.02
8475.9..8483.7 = 31.1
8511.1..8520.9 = 29.43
